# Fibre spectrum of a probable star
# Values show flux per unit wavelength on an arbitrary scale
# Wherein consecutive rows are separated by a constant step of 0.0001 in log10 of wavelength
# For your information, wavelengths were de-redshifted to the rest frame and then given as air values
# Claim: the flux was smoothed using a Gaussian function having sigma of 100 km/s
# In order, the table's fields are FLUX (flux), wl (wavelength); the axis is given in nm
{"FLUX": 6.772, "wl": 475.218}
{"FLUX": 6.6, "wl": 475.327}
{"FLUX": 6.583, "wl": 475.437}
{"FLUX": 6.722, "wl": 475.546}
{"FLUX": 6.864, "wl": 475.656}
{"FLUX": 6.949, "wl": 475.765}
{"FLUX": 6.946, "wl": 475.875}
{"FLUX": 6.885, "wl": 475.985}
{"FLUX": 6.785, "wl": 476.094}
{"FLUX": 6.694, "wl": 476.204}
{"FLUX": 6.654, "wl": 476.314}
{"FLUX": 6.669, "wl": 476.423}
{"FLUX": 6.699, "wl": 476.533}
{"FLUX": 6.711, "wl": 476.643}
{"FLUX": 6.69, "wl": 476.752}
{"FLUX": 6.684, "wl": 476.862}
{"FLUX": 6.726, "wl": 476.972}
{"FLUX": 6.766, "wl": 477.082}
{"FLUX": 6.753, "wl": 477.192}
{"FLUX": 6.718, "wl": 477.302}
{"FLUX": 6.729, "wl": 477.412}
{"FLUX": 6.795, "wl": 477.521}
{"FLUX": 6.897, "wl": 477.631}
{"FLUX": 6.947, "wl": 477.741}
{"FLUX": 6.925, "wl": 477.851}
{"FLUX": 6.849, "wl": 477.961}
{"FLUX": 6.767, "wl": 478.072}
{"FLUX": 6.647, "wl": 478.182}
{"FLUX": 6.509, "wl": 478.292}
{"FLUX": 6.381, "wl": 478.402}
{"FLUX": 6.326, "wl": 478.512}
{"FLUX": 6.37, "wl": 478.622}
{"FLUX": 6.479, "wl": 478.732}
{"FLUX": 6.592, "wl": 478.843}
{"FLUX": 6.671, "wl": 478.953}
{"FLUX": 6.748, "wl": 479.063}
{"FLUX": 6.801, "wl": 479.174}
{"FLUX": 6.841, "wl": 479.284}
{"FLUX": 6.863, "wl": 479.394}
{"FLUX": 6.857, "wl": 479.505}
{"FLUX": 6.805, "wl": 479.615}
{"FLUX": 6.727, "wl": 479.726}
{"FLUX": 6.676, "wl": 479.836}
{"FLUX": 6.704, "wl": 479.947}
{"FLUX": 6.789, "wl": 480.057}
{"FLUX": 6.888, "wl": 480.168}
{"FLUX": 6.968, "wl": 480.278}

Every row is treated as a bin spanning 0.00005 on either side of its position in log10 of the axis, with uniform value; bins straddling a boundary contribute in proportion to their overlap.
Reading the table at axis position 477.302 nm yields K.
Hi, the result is 6.718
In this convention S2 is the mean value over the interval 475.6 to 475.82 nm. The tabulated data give 6.9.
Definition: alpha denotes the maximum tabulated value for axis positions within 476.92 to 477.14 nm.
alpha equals 6.766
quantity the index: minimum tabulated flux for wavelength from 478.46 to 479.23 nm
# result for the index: 6.326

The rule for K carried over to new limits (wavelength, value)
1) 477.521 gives 6.795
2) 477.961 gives 6.849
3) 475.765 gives 6.949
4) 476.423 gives 6.669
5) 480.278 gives 6.968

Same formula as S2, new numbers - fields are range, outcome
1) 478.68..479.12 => 6.61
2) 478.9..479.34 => 6.77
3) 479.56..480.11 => 6.74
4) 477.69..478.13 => 6.86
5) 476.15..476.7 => 6.69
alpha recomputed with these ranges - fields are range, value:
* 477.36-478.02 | 6.947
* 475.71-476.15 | 6.949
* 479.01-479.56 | 6.863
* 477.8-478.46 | 6.925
